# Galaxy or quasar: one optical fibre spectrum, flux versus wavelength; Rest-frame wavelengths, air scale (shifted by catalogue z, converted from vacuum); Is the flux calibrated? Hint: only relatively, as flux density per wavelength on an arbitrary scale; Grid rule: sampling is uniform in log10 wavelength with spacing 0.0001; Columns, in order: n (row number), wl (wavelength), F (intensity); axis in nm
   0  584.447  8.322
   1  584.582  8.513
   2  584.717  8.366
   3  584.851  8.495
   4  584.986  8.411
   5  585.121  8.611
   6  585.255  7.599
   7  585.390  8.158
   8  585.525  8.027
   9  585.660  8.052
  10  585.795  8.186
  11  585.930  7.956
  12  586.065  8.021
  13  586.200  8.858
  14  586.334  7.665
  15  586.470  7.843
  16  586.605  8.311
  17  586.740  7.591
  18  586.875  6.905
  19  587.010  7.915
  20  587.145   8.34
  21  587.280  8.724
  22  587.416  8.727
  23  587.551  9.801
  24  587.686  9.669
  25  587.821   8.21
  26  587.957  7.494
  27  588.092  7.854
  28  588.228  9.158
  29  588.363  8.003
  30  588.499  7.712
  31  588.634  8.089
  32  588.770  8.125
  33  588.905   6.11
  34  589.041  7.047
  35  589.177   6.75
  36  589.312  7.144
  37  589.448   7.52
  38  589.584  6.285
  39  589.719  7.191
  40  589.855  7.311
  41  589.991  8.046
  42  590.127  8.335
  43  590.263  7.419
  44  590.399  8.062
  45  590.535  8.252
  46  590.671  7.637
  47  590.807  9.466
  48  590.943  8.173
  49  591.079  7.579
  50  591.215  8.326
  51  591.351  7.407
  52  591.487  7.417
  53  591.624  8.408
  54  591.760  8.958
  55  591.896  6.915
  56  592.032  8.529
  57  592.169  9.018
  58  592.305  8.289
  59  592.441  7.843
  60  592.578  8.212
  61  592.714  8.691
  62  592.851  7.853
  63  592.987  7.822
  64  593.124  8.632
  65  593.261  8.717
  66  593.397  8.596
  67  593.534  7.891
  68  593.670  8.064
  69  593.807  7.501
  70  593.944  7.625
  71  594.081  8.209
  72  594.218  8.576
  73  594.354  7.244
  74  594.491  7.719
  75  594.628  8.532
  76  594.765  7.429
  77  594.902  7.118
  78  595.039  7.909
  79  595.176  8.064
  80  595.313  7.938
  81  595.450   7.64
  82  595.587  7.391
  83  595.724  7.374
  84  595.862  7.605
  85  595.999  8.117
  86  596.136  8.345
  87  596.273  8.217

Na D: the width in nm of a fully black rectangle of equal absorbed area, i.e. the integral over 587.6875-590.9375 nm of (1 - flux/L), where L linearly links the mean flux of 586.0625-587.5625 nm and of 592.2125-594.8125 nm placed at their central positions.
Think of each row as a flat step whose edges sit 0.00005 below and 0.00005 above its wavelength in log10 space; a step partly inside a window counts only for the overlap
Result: 0.16 nm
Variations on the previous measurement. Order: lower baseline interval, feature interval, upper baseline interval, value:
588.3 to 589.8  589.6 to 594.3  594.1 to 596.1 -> -0.344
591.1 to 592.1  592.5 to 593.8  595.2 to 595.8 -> -0.067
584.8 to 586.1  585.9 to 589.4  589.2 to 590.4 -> -0.097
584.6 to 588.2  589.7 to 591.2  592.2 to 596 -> 0.018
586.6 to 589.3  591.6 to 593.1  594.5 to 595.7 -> -0.076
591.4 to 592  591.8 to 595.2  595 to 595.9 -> -0.095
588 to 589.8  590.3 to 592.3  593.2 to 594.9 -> -0.116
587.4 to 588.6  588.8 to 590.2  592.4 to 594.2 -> 0.199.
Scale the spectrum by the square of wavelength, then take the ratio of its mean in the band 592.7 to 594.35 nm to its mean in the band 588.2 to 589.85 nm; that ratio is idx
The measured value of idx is 1.1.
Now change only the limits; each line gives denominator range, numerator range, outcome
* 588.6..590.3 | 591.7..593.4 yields 1.15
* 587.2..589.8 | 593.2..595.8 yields 1.02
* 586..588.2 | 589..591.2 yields 0.94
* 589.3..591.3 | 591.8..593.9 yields 1.06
